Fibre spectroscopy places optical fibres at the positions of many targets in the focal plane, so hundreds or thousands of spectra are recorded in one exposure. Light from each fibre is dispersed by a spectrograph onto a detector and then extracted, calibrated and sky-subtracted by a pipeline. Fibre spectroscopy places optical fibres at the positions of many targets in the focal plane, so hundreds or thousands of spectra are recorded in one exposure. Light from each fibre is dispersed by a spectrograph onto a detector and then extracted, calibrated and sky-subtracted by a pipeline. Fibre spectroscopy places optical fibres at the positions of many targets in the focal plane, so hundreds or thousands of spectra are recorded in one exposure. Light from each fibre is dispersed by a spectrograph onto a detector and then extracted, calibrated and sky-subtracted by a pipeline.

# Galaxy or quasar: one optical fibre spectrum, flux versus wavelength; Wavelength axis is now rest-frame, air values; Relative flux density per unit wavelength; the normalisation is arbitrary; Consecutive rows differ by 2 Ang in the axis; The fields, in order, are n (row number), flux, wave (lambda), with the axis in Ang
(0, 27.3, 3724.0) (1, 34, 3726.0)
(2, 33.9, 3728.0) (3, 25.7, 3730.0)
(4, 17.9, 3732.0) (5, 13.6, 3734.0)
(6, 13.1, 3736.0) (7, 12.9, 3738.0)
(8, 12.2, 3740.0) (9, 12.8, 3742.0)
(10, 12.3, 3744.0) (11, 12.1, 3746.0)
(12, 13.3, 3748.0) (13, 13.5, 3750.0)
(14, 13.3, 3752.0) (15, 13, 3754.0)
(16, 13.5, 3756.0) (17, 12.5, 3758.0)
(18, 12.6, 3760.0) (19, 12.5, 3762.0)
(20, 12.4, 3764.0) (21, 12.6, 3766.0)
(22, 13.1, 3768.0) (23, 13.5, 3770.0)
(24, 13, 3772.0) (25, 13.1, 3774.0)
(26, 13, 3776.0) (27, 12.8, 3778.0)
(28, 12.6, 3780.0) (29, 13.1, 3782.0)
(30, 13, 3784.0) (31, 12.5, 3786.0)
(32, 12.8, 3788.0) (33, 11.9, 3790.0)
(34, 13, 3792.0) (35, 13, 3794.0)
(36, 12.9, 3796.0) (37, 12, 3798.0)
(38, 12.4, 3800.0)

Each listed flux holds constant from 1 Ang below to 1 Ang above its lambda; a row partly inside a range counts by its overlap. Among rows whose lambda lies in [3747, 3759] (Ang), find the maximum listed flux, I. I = 13.5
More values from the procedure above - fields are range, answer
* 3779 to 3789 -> 13.1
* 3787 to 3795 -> 13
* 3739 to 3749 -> 13.3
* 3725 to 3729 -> 34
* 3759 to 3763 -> 12.6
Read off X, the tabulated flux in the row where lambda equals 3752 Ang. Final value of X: 13.3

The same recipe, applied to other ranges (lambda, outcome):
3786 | 12.5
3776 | 13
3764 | 12.4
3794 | 13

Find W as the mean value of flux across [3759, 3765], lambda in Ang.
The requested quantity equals 12.5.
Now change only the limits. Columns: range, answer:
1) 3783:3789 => 12.8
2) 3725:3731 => 31.2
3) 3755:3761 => 12.9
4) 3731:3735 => 15.8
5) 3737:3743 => 12.6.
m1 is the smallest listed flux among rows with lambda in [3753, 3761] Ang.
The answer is 12.5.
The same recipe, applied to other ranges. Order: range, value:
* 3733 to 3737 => 13.1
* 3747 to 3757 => 13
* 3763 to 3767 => 12.4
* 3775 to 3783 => 12.6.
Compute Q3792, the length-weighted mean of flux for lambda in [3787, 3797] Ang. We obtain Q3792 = 12.7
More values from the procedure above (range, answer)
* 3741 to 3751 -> 12.8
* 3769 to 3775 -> 13.2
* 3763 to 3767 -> 12.5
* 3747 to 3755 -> 13.3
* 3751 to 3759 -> 13.1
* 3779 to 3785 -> 12.9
